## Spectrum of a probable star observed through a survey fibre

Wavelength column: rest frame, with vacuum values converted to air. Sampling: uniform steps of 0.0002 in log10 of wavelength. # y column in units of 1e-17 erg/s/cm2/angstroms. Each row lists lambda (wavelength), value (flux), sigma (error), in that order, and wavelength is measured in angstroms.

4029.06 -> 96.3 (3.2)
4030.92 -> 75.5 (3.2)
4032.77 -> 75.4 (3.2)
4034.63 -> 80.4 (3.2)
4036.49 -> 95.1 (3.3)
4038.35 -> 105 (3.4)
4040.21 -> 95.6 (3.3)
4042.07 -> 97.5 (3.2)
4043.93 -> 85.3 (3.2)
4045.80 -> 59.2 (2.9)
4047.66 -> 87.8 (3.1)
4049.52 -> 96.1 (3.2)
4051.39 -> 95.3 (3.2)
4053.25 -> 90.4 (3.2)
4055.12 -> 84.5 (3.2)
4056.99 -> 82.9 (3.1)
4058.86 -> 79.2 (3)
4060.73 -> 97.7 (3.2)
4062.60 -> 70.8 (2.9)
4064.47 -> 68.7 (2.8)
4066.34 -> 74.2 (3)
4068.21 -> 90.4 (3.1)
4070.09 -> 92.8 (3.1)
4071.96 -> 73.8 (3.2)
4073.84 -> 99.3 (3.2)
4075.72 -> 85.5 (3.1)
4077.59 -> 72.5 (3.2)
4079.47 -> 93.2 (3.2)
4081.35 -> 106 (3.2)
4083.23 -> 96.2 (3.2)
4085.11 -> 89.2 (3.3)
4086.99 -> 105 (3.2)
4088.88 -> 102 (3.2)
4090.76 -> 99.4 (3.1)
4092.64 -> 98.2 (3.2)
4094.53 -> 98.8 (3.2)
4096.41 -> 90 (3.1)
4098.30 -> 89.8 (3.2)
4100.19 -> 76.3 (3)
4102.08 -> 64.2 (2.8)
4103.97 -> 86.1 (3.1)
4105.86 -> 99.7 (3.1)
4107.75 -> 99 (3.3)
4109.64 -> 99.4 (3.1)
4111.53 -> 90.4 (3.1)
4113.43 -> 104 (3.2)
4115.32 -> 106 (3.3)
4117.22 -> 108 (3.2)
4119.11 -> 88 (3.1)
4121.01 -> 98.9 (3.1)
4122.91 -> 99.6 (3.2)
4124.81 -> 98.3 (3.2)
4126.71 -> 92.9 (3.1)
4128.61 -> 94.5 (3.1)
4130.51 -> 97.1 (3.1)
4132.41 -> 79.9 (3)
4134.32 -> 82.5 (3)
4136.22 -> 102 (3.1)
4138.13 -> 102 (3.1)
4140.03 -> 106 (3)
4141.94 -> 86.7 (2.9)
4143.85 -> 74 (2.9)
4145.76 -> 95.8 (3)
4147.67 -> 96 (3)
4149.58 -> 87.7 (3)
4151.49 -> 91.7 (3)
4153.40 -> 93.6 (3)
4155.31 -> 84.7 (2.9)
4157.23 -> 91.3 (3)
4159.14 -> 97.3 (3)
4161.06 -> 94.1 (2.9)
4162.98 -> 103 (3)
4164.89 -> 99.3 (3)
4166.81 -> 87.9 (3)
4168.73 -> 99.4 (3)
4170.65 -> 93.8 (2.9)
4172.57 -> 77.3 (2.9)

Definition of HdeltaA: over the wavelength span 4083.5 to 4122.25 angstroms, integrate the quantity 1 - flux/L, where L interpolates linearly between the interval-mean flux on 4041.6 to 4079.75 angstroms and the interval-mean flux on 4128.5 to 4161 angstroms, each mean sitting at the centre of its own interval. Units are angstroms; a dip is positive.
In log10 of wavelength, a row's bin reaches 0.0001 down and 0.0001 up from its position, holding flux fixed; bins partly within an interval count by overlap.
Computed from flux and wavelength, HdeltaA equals -2.88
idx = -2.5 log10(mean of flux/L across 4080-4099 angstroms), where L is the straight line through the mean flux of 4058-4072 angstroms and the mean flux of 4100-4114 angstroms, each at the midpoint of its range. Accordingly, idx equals -0.13 mag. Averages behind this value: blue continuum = 81.4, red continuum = 90.2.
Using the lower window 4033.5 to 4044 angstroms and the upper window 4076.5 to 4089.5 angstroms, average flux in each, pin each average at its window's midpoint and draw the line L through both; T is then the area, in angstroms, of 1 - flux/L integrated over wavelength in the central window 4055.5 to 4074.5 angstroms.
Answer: 2.3 angstroms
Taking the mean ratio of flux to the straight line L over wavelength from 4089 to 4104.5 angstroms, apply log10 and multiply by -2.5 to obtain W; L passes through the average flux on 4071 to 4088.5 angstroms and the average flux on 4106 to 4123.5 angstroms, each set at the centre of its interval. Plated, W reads 0.08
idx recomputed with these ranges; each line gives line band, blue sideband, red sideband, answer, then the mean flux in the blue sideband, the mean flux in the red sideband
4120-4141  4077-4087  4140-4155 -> -0.054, 93.4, 90.3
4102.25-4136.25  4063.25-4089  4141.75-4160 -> -0.066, 88.6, 90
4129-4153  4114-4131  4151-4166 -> 0.051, 98.3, 94.4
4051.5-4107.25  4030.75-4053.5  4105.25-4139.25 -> 0.045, 87.9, 96.8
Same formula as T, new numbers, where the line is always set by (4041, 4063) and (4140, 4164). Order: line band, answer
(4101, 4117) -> -0.84 angstroms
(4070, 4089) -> -0.92 angstroms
